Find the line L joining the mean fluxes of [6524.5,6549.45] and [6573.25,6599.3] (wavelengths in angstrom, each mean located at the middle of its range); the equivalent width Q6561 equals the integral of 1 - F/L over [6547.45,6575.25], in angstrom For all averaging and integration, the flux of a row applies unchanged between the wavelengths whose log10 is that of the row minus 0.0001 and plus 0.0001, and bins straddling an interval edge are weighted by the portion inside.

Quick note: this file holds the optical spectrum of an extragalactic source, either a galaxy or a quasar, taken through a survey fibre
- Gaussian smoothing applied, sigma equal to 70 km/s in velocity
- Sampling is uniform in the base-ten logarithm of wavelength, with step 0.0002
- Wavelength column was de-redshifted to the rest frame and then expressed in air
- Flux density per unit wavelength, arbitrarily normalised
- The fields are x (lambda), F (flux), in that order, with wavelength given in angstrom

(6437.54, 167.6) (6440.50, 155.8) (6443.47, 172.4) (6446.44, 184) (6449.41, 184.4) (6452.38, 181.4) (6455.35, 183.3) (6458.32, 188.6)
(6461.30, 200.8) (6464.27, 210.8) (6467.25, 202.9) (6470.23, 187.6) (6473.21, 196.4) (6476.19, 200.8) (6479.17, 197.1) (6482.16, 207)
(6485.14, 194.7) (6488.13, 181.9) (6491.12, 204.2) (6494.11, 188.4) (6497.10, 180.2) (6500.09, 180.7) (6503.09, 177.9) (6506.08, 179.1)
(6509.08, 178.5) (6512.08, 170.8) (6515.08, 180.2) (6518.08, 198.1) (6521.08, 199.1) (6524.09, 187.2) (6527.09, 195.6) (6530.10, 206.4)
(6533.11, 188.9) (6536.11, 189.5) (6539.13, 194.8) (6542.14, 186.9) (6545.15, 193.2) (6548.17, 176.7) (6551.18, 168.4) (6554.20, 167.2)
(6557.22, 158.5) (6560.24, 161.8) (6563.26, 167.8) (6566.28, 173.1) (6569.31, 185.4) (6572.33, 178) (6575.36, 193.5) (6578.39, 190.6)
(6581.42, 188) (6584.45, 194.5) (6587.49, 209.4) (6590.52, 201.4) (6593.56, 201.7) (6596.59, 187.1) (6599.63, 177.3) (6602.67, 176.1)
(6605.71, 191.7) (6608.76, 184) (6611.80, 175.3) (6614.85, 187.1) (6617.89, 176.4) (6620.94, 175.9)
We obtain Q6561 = 3.1 angstrom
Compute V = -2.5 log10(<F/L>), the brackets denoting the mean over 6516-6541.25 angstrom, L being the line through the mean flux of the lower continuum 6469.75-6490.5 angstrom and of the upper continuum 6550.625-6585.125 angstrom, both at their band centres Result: -0.05 mag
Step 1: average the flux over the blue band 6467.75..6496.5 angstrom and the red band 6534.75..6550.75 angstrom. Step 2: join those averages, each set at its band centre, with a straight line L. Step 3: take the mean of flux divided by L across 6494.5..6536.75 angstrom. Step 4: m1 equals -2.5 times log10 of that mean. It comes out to 0.02 mag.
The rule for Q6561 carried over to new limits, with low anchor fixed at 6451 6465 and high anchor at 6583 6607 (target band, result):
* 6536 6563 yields 2.2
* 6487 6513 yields 1.3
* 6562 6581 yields 1.0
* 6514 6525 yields 0.0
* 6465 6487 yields -0.7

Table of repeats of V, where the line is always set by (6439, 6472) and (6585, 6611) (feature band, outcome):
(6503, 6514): 0.07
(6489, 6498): -0.02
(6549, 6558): 0.14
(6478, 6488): -0.06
